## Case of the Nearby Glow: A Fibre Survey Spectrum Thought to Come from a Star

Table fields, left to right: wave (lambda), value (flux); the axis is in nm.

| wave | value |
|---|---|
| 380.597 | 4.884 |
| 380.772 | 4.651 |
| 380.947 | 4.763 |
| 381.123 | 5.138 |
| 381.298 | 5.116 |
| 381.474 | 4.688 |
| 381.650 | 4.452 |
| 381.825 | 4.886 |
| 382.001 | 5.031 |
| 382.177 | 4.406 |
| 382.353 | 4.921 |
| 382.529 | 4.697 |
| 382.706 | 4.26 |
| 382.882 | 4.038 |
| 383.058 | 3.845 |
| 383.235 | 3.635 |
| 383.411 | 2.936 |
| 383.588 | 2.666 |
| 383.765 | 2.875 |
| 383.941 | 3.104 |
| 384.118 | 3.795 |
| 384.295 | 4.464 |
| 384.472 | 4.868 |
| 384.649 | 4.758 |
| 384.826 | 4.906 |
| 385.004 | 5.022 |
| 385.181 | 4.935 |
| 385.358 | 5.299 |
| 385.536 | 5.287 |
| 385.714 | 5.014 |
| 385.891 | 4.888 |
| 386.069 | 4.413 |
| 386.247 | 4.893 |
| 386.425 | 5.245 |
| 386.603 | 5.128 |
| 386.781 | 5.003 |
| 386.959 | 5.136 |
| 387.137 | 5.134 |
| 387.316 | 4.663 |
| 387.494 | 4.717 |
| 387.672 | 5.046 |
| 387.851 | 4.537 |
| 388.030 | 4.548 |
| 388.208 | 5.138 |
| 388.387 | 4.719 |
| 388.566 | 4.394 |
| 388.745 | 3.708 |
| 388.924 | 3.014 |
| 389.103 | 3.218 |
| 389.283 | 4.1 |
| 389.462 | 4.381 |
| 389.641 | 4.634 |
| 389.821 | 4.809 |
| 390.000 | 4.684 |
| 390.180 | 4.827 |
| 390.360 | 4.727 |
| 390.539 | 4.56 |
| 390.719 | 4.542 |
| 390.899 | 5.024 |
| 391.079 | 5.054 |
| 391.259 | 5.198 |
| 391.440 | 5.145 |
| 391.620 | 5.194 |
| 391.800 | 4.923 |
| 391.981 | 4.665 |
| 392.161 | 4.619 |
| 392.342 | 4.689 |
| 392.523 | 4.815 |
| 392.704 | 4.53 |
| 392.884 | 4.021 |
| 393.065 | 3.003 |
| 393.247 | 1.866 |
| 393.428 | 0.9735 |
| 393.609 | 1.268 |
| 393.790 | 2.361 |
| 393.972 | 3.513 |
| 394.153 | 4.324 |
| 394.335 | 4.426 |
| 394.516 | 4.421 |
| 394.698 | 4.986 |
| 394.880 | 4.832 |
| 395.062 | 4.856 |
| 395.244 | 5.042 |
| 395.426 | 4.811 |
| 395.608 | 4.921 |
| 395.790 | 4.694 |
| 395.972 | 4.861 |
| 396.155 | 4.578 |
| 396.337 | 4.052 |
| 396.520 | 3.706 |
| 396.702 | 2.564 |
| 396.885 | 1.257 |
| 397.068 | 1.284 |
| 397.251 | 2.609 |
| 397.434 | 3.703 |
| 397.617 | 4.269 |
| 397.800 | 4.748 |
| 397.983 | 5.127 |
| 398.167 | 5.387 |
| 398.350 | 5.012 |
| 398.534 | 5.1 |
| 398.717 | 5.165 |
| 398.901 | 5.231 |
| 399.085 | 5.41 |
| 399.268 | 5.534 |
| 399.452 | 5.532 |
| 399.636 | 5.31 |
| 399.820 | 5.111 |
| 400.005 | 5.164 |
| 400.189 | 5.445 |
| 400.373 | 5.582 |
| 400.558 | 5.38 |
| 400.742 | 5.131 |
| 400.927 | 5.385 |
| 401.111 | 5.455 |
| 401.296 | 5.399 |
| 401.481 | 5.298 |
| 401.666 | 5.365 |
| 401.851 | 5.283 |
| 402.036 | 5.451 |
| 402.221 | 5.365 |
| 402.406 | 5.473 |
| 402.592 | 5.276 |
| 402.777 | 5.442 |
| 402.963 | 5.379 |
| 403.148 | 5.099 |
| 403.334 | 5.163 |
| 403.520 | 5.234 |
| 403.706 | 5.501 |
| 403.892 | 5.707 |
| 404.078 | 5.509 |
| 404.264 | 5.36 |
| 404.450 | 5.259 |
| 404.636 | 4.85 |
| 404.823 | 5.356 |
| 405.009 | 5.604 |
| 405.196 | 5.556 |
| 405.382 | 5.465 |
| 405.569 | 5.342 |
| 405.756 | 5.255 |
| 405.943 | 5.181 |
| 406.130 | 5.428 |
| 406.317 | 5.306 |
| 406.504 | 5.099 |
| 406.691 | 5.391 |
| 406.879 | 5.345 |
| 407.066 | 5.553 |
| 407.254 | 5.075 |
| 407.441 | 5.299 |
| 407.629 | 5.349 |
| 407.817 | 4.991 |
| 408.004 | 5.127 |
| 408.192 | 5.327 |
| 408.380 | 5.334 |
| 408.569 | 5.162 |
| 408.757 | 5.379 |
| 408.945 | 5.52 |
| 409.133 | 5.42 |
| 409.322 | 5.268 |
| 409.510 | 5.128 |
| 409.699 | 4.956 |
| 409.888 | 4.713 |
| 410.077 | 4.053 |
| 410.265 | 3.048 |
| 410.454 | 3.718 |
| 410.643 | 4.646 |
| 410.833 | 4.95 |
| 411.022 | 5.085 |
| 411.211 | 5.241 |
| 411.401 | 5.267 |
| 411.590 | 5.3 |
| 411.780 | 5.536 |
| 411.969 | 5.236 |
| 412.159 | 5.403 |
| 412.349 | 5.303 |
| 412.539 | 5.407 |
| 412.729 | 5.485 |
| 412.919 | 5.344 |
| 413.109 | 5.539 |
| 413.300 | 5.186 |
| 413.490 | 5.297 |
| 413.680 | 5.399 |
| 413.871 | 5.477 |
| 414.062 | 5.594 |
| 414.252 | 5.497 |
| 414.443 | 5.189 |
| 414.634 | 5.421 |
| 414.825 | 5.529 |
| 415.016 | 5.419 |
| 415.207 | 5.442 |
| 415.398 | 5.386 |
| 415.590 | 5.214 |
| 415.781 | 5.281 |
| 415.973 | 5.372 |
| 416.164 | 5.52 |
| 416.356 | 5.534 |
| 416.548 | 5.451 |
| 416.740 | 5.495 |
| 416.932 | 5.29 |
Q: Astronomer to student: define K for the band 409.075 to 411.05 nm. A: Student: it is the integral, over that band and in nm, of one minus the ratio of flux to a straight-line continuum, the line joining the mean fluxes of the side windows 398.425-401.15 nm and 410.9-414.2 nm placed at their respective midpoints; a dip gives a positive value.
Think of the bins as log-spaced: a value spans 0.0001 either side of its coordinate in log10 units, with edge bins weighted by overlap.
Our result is 0.276 nm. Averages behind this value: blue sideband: 5.33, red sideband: 5.36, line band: 4.6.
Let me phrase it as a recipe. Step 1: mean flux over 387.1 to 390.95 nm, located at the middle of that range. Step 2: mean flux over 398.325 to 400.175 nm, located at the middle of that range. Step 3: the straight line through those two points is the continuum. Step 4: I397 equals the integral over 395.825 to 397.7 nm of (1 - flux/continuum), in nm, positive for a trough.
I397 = 0.65 nm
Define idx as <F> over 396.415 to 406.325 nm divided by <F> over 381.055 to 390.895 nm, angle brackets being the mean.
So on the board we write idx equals 1.11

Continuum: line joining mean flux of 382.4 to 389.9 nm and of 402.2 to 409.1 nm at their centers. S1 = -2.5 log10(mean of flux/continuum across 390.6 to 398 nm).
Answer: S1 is 0.19 mag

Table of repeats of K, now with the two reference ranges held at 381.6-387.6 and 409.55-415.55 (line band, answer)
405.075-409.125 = -0.24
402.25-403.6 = -0.10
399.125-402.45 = -0.34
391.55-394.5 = 0.62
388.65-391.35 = 0.12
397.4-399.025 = -0.03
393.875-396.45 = 0.09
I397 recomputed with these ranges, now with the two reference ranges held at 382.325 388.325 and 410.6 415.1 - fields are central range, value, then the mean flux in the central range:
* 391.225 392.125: -0.054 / 4.99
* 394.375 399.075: 0.530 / 4.31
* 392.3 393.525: 0.359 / 3.35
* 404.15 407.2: -0.127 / 5.33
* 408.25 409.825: -0.013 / 5.26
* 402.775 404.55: -0.105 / 5.36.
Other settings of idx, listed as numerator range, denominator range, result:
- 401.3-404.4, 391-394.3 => 1.38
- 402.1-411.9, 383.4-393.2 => 1.14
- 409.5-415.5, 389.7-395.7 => 1.20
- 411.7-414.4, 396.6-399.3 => 1.31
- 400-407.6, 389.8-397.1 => 1.30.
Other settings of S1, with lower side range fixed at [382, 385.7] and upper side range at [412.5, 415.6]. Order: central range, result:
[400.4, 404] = -0.08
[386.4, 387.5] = -0.14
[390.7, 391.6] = -0.11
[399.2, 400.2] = -0.10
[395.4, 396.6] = 0.05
